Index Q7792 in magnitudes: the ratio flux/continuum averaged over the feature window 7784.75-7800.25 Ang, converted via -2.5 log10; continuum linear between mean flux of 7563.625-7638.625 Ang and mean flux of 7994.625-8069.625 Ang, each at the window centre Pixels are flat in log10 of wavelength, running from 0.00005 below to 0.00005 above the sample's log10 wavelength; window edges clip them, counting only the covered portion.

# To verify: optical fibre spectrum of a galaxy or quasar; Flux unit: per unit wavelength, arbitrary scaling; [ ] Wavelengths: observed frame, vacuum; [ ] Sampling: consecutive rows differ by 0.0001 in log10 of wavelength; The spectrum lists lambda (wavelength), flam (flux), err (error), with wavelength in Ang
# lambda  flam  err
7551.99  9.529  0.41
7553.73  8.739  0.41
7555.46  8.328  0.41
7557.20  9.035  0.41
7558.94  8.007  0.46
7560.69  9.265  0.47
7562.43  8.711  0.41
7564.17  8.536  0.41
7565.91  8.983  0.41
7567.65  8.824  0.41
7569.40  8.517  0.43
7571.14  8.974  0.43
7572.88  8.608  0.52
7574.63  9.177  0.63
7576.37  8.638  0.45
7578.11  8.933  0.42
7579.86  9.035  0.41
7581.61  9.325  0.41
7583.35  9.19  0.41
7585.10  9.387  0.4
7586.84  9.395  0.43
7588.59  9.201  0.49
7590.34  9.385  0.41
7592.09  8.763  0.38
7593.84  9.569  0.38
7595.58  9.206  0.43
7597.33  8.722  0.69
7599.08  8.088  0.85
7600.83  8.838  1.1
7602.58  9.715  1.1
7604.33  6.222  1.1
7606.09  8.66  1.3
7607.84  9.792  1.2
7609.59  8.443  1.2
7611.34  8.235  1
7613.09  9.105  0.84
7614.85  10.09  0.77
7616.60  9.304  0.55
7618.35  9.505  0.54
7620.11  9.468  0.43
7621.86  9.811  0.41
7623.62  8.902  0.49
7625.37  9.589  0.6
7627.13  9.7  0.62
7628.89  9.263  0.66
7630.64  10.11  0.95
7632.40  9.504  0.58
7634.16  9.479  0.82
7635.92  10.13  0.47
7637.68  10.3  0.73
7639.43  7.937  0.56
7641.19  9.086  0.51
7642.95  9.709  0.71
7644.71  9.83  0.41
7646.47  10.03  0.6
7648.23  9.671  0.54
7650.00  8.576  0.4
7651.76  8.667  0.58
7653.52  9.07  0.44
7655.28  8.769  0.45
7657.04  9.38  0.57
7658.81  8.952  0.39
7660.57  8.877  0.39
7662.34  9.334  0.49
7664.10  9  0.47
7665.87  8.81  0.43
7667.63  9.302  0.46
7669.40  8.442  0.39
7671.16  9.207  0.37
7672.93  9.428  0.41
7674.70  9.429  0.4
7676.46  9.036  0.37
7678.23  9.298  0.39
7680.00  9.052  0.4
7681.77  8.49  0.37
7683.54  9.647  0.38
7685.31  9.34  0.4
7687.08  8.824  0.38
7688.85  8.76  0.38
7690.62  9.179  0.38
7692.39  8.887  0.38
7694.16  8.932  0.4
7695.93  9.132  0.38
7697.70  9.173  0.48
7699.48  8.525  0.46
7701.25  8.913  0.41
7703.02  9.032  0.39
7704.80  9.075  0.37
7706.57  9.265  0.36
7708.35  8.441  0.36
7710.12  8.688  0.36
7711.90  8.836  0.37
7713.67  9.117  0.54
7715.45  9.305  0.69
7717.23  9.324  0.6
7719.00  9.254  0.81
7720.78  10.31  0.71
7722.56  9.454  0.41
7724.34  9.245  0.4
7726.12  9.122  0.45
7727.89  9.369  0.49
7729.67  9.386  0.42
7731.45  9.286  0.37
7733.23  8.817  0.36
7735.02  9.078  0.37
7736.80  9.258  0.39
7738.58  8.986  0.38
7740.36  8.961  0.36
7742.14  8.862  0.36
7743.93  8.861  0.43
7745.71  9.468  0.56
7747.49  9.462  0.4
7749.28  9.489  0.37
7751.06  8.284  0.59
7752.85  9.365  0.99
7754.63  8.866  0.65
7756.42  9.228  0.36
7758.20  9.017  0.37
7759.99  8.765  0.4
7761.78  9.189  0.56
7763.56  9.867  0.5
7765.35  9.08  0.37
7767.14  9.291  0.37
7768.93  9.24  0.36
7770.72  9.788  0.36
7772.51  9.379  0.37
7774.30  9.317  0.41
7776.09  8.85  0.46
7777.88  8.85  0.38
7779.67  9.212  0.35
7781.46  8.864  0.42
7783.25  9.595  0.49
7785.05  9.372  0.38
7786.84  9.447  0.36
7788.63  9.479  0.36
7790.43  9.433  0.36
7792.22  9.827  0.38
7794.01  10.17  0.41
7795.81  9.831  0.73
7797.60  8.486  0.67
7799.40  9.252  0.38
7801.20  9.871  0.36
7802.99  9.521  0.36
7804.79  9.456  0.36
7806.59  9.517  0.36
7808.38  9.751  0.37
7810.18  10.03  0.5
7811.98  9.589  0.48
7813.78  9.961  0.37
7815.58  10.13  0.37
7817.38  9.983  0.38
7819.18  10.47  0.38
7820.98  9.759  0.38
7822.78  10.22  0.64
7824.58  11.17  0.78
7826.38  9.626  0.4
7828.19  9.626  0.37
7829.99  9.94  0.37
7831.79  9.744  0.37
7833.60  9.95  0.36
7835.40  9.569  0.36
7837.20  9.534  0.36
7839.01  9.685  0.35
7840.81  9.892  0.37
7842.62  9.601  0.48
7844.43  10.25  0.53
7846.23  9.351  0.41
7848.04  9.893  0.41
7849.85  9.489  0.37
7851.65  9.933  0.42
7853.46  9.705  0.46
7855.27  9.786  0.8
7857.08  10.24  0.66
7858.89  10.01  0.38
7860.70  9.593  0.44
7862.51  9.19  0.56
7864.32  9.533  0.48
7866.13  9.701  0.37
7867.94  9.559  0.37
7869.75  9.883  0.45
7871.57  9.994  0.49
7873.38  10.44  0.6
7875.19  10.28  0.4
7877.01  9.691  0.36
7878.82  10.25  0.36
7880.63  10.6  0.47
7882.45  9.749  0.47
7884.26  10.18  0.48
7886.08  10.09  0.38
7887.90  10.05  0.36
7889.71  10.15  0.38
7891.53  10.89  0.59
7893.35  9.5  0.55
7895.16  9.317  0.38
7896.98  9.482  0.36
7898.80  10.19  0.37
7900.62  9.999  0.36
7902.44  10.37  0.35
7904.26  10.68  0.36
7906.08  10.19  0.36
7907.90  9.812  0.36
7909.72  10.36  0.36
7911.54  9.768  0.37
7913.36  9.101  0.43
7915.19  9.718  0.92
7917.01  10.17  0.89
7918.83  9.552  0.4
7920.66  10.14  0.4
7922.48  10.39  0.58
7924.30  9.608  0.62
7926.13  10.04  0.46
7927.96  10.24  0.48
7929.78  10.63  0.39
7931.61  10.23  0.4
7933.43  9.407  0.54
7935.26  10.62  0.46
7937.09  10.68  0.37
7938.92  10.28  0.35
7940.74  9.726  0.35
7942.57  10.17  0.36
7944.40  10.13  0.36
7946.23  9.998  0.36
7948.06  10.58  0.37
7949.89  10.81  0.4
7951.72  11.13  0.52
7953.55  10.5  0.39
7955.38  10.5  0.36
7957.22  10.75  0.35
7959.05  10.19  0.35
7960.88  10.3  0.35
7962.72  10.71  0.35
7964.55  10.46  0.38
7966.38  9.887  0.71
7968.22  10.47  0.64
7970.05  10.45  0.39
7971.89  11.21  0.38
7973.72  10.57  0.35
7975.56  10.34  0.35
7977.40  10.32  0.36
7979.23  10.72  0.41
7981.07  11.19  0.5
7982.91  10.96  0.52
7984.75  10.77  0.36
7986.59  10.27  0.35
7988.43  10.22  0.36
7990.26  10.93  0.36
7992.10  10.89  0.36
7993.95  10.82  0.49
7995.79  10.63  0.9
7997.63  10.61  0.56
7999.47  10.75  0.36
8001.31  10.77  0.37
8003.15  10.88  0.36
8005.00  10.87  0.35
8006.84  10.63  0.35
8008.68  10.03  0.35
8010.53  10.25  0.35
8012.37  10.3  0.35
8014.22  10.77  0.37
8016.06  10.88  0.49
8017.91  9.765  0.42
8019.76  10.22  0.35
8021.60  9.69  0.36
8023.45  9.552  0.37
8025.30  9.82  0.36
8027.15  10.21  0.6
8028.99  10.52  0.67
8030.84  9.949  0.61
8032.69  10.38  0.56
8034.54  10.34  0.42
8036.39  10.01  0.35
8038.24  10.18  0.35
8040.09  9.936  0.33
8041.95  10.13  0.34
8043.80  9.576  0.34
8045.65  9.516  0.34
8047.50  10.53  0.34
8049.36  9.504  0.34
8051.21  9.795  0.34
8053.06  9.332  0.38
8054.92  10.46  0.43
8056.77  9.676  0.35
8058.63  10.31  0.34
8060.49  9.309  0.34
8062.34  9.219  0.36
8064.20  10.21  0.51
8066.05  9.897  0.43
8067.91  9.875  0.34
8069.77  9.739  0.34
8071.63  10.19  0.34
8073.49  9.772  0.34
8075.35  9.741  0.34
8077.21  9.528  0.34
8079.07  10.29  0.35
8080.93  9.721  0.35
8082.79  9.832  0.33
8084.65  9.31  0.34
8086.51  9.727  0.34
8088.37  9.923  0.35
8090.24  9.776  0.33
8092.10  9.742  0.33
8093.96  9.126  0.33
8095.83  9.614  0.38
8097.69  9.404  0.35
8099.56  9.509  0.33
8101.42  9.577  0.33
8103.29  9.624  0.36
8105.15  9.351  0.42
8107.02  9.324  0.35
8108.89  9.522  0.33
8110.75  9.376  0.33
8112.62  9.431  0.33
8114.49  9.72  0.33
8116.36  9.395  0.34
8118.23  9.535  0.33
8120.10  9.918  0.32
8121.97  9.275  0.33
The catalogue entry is 0.01 mag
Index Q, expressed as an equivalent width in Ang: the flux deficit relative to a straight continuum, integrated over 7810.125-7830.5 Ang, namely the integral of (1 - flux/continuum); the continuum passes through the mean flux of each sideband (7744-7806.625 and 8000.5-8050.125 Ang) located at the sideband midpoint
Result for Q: -1.2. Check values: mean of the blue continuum 9.31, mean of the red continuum 10.2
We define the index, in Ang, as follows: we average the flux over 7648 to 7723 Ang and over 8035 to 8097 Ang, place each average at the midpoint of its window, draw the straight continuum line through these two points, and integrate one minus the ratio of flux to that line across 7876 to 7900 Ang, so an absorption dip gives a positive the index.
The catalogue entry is -1.4 Ang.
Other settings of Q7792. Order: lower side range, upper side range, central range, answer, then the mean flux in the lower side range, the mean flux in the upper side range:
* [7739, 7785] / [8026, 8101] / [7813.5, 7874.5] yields -0.06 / 9.17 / 9.84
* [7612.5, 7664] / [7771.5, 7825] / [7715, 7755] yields 0.04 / 9.38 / 9.61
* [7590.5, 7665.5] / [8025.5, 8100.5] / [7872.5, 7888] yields -0.06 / 9.18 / 9.84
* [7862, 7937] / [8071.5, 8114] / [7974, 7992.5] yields -0.09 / 10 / 9.62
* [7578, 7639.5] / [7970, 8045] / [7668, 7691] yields 0.04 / 9.19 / 10.4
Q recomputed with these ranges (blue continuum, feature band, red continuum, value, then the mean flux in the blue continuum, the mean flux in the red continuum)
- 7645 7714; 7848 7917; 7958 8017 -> 0.91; 9.05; 10.6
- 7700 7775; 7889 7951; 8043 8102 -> -3.96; 9.17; 9.74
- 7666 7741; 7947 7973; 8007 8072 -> -2.04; 9.11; 10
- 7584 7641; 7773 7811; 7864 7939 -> 1.10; 9.18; 10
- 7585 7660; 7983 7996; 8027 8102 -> -1.26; 9.2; 9.84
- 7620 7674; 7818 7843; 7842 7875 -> -0.48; 9.3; 9.8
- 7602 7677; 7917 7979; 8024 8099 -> -4.23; 9.21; 9.85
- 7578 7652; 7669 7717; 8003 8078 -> 1.72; 9.21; 10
